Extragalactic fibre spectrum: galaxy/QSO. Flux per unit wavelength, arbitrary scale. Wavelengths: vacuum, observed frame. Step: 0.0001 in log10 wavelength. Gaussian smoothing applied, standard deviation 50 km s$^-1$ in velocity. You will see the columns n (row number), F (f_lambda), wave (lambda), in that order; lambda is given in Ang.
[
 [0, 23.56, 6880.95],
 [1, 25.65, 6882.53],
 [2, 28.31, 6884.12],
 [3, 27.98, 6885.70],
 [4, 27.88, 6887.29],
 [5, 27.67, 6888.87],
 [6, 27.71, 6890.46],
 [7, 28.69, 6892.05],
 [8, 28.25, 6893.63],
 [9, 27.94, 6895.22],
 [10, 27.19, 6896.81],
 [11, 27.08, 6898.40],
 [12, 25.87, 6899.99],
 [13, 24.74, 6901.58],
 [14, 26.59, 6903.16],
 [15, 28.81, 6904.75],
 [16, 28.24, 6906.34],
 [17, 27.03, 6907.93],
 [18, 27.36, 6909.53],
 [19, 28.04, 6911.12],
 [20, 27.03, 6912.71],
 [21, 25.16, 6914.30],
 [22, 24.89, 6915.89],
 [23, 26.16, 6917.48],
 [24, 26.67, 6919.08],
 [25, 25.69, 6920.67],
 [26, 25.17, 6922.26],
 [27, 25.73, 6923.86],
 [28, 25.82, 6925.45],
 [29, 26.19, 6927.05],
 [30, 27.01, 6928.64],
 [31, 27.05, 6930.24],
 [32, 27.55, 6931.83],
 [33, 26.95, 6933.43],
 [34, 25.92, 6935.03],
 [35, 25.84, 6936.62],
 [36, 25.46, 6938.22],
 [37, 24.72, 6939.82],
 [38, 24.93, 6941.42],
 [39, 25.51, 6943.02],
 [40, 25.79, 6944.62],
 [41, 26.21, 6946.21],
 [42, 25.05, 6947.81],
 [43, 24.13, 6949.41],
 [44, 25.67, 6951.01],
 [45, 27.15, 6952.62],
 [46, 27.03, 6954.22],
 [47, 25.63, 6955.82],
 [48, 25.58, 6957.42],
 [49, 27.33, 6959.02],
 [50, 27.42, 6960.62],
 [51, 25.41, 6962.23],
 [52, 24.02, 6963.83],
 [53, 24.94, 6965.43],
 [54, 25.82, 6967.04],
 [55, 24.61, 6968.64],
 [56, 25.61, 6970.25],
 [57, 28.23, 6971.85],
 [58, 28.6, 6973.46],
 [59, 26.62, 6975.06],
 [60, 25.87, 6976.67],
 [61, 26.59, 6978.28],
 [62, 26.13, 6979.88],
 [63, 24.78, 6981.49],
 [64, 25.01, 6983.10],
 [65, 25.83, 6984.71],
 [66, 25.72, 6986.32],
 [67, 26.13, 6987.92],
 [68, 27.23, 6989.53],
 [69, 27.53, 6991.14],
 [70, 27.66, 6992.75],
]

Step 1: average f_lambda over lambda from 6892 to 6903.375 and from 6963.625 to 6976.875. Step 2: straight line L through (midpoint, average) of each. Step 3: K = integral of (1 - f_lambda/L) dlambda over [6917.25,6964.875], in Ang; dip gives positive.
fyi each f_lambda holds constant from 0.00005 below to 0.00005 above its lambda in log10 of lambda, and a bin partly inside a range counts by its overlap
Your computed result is 0.9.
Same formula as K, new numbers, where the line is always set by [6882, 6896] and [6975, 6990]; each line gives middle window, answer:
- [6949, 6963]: 0.14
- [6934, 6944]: 0.51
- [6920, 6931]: 0.40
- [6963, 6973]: 0.22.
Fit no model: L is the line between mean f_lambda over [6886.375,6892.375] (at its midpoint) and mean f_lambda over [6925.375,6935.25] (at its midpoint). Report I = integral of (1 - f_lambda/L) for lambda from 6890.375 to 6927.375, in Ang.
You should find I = 0.83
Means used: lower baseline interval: 27.9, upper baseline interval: 26.7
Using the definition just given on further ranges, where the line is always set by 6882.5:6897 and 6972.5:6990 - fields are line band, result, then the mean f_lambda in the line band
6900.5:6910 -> 0.2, 27.1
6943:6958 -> 0.6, 25.8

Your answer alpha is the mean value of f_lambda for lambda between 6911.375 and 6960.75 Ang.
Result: 26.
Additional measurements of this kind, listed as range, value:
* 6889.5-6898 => 27.9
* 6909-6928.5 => 26.2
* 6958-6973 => 26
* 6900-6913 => 27.2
